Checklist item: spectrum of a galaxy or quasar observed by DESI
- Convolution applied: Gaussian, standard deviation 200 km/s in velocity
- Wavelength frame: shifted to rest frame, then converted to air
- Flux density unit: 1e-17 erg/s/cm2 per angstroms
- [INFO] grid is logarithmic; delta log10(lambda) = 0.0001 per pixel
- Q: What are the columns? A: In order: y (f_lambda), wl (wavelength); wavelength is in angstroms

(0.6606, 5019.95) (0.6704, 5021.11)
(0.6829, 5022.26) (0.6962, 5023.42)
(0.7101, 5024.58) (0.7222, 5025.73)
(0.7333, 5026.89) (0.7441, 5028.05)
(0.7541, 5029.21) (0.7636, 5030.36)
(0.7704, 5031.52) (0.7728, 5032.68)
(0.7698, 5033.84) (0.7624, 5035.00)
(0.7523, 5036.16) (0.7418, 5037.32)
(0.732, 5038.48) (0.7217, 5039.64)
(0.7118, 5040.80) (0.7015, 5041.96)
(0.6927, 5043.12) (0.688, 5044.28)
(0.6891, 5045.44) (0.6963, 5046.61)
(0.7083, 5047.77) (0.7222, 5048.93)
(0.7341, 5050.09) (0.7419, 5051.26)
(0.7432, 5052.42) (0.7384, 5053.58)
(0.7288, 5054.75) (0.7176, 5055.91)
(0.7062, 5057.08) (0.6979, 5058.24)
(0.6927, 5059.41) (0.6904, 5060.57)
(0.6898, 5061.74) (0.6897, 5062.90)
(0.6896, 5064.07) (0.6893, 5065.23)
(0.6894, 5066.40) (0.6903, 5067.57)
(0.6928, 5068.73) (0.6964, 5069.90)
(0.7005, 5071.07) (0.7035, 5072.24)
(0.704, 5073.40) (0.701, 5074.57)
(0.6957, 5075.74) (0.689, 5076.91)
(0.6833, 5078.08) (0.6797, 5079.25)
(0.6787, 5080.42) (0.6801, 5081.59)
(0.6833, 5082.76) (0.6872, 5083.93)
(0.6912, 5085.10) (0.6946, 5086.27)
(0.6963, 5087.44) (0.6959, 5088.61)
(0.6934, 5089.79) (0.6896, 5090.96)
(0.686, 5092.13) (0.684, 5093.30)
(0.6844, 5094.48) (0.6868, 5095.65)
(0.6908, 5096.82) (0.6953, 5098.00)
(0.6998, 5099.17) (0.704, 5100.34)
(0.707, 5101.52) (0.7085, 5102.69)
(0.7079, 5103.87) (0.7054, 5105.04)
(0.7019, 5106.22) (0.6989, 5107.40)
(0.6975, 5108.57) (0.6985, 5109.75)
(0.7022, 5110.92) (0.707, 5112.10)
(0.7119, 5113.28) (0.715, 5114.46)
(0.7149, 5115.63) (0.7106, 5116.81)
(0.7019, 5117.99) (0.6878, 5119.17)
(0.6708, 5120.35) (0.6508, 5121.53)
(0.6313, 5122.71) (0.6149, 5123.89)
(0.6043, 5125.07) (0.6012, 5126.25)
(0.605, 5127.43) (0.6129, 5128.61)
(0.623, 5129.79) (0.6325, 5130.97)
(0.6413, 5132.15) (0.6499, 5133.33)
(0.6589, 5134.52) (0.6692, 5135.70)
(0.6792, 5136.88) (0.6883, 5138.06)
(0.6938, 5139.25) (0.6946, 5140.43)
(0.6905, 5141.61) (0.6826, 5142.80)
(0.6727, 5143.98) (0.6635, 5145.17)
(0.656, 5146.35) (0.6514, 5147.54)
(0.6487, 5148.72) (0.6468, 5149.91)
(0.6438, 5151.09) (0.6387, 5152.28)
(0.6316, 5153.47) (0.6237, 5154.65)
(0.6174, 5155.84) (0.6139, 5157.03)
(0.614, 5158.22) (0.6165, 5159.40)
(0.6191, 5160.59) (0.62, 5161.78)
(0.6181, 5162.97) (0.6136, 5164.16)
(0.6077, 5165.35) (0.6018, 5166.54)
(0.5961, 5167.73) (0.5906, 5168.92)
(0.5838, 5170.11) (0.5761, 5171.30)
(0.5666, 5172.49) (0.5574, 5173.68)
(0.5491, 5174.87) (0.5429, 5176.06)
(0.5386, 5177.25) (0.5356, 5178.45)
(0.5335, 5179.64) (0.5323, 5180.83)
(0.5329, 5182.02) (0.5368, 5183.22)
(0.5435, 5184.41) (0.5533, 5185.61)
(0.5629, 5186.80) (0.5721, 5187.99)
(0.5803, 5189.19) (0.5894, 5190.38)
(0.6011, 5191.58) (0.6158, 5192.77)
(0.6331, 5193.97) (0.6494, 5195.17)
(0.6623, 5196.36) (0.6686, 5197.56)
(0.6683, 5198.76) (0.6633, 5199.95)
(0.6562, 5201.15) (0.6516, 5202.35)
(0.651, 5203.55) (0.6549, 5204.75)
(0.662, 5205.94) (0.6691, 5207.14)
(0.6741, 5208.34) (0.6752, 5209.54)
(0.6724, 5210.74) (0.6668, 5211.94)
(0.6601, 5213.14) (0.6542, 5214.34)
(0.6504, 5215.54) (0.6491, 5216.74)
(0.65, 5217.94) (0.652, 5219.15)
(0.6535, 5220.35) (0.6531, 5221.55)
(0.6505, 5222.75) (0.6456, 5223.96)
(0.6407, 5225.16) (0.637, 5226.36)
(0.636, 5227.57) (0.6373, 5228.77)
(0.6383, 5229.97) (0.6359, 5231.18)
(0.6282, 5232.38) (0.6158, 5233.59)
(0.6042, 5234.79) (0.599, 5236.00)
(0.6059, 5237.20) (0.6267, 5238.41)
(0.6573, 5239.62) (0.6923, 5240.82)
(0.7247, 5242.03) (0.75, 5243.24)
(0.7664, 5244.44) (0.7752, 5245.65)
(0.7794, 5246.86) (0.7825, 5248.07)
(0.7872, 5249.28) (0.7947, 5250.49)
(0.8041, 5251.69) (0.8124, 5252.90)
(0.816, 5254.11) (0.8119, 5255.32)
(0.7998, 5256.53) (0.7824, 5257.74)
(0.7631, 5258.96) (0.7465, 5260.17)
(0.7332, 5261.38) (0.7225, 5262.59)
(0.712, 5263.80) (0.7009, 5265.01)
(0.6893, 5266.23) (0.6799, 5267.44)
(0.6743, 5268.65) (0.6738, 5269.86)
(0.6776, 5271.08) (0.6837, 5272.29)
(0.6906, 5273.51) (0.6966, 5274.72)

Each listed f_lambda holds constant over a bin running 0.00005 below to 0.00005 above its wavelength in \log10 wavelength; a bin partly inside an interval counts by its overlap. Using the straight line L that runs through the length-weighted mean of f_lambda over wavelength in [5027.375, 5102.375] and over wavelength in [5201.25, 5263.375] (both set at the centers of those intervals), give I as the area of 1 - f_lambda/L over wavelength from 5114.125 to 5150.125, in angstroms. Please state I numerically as 2.1 angstroms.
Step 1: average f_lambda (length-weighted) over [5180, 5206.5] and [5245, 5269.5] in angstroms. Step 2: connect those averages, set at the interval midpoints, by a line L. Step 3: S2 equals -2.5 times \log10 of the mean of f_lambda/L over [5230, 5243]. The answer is 0.11 mag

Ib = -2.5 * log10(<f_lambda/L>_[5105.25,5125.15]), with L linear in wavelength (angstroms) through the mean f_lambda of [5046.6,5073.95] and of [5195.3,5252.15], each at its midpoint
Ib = 0.015 mag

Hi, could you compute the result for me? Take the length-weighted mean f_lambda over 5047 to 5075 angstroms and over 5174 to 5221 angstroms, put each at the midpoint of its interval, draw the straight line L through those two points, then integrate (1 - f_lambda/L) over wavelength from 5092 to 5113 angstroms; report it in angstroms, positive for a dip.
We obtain -0.6 angstroms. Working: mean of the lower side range 0.707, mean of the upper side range 0.617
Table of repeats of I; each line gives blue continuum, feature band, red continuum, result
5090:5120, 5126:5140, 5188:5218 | 0.75 angstroms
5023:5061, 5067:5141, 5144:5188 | -2.45 angstroms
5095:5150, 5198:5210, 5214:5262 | 0.51 angstroms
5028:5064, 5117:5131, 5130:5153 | 0.73 angstroms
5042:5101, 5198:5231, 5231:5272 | 2.79 angstroms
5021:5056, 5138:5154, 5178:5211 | -0.35 angstroms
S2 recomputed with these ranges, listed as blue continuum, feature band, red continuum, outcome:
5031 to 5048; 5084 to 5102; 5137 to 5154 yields 0.00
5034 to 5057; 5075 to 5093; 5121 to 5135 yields -0.02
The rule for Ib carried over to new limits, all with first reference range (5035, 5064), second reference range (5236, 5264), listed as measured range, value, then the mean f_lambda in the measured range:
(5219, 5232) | 0.157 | 0.643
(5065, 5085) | 0.043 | 0.691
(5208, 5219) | 0.125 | 0.66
